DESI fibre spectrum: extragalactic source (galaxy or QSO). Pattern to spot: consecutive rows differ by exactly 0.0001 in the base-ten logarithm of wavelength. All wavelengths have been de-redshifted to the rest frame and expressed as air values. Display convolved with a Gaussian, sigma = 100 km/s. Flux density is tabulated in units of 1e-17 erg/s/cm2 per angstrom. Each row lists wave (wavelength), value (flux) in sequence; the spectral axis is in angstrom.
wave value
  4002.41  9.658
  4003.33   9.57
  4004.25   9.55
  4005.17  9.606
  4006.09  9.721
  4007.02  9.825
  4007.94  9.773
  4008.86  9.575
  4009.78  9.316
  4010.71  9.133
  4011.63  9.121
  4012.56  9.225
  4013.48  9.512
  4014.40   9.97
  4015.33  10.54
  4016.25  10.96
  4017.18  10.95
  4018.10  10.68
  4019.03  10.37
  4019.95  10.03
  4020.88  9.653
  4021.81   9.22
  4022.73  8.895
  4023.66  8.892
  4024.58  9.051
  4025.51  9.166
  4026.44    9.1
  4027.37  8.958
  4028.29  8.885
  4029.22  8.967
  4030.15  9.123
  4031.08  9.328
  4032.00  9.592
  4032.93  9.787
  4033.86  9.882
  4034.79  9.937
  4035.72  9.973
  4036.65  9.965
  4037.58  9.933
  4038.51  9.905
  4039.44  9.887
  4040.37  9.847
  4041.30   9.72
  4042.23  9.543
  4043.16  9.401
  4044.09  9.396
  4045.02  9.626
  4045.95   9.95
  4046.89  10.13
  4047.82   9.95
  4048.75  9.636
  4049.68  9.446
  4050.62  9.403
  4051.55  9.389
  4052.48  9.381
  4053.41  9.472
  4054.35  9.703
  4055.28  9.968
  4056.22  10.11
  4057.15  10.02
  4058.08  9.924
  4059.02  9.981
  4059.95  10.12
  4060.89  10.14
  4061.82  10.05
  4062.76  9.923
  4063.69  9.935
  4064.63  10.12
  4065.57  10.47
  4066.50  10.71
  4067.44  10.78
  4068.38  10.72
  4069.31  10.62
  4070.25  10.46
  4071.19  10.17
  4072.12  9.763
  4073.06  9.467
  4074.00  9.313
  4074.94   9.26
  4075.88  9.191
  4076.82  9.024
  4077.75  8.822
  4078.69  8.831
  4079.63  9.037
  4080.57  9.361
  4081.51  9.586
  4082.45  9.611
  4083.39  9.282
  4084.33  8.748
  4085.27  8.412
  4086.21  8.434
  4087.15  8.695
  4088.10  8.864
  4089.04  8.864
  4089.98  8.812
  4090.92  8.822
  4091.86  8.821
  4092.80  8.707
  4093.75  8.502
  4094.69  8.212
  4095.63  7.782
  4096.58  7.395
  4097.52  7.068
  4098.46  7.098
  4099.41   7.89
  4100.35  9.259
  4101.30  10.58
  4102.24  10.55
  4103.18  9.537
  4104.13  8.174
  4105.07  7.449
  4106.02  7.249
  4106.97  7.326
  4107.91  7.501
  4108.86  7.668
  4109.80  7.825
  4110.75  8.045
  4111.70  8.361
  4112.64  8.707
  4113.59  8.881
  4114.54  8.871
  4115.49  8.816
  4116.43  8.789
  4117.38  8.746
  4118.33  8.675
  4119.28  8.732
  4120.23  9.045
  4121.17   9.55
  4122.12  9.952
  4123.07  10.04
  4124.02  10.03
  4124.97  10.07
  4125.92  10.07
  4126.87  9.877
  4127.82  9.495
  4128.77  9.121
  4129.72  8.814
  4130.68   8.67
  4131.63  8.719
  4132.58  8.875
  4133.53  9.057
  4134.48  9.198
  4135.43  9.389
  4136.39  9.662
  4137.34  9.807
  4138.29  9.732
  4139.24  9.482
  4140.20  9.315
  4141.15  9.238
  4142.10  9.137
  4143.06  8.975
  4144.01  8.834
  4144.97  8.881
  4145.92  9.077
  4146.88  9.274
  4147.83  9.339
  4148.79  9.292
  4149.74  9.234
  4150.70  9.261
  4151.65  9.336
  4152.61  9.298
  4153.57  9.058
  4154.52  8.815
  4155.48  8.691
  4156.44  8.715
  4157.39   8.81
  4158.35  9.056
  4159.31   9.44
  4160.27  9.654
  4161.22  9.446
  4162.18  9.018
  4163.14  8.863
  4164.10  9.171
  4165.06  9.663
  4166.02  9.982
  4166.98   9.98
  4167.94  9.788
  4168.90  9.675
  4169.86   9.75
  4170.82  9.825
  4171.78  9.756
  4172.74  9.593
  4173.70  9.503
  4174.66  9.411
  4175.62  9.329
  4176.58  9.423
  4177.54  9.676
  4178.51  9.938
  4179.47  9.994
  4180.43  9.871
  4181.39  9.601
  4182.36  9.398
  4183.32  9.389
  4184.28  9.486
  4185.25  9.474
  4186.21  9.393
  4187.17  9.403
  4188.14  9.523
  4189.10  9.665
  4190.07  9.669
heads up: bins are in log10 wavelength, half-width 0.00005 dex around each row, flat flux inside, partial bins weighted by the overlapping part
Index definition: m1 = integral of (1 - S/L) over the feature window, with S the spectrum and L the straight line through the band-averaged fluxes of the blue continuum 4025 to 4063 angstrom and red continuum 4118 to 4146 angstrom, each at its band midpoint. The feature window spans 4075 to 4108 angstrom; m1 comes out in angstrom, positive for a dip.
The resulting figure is 3.0 angstrom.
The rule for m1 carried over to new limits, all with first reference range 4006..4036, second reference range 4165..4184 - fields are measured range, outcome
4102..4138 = 2.71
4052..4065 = -0.40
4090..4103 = 1.47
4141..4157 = 0.97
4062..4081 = -0.34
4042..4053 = 0.01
